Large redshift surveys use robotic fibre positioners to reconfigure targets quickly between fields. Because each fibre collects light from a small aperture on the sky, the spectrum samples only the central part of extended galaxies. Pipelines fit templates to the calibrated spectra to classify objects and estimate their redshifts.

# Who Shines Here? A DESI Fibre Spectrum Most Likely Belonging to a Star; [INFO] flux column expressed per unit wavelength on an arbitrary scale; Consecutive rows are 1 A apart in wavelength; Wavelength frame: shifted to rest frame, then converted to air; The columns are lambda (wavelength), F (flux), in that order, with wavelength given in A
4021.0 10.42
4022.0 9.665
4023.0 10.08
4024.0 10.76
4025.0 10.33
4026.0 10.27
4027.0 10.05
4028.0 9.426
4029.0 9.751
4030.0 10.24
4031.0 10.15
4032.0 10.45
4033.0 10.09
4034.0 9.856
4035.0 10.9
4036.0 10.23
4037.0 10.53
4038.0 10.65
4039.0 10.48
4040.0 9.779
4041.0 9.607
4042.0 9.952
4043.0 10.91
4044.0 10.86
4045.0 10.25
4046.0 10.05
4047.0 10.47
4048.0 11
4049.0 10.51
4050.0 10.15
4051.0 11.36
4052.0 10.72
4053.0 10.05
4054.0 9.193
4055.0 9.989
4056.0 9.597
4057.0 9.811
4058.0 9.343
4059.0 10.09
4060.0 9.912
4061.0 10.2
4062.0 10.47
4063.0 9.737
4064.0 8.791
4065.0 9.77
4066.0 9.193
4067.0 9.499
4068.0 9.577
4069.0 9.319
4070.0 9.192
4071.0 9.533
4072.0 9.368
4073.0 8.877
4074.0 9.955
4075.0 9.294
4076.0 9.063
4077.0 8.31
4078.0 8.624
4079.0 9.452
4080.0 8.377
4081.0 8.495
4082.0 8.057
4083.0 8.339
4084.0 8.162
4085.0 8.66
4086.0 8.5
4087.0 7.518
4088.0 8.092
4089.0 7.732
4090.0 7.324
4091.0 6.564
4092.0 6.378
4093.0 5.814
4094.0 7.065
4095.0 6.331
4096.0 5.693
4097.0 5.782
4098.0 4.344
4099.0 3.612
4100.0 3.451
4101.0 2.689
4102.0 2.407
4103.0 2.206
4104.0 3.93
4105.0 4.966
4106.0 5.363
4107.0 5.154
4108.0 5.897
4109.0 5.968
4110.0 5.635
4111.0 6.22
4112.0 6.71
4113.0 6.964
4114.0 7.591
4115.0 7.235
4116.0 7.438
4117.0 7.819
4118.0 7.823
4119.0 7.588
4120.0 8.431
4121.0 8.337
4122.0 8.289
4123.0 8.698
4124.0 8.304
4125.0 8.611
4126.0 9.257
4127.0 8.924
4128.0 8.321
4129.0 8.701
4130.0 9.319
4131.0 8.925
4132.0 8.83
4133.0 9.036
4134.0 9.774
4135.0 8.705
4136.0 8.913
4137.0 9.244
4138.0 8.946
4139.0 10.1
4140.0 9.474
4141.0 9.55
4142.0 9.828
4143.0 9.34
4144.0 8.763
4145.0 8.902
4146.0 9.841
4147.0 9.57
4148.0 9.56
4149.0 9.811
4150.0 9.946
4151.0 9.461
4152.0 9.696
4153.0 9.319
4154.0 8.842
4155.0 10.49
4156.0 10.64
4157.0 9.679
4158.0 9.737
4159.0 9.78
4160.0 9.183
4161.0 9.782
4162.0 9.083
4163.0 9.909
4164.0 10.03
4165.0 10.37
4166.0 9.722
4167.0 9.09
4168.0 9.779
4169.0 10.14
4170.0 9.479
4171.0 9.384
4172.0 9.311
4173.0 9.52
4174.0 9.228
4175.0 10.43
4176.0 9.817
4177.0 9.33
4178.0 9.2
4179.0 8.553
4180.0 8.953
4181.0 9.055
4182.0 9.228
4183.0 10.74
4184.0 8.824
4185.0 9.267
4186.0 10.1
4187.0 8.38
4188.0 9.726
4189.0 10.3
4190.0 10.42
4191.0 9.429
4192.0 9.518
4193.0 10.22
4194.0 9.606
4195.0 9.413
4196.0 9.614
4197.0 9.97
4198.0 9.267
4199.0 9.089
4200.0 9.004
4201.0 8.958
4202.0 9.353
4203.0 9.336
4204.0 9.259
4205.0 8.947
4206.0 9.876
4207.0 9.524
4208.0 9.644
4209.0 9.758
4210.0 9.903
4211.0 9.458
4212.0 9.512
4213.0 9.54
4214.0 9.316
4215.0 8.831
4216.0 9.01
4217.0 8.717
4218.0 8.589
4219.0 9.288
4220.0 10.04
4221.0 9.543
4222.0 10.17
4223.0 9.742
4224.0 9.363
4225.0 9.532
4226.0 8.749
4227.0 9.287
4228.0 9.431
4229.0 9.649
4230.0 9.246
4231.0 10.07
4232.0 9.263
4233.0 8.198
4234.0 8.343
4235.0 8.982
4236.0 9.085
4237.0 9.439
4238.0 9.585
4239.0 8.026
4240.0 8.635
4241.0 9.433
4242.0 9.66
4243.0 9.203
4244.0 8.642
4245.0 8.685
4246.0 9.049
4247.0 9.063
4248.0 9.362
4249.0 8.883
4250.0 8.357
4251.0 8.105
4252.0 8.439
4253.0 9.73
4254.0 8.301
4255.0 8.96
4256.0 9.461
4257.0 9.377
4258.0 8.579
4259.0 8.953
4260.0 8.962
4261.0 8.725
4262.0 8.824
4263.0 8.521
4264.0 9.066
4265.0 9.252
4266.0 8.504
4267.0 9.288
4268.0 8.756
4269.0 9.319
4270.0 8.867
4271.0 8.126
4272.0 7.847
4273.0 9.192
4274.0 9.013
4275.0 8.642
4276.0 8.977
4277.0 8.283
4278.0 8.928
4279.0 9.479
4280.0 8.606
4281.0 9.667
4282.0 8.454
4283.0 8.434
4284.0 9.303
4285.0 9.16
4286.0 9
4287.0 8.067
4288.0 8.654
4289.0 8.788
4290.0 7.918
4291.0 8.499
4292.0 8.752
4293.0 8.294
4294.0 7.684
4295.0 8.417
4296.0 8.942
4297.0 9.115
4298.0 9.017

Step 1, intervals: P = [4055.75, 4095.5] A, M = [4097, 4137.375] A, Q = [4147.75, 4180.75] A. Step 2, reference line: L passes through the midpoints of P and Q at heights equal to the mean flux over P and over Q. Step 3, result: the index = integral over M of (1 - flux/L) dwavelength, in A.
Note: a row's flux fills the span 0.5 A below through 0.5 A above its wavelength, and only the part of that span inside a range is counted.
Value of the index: 9.7 A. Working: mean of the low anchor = 8.7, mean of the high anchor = 9.61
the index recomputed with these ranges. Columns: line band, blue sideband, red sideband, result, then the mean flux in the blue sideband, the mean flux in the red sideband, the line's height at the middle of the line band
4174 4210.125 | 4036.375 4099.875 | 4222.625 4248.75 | -1.6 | 8.93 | 9.14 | 9.08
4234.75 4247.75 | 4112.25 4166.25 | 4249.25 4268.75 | -0.2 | 9.07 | 8.86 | 8.89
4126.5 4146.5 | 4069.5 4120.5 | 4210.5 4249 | -4.0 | 6.94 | 9.2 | 7.64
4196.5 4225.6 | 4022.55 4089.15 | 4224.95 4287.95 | -0.9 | 9.68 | 8.93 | 9.1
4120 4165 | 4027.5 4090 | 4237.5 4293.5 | -0.1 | 9.6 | 8.83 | 9.29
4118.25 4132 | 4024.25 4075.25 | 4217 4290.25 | 1.5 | 10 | 8.98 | 9.62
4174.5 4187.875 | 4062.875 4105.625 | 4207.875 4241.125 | -1.1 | 7.37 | 9.27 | 8.68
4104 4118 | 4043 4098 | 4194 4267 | 4.1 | 8.95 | 9.17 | 9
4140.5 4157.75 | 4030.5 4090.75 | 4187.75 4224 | -0.2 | 9.56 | 9.49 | 9.52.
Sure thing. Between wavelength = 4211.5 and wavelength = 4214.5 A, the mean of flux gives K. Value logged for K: 9.46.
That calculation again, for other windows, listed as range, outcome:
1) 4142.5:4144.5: 9.05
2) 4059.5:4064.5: 9.82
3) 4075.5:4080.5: 8.77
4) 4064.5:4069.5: 9.47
